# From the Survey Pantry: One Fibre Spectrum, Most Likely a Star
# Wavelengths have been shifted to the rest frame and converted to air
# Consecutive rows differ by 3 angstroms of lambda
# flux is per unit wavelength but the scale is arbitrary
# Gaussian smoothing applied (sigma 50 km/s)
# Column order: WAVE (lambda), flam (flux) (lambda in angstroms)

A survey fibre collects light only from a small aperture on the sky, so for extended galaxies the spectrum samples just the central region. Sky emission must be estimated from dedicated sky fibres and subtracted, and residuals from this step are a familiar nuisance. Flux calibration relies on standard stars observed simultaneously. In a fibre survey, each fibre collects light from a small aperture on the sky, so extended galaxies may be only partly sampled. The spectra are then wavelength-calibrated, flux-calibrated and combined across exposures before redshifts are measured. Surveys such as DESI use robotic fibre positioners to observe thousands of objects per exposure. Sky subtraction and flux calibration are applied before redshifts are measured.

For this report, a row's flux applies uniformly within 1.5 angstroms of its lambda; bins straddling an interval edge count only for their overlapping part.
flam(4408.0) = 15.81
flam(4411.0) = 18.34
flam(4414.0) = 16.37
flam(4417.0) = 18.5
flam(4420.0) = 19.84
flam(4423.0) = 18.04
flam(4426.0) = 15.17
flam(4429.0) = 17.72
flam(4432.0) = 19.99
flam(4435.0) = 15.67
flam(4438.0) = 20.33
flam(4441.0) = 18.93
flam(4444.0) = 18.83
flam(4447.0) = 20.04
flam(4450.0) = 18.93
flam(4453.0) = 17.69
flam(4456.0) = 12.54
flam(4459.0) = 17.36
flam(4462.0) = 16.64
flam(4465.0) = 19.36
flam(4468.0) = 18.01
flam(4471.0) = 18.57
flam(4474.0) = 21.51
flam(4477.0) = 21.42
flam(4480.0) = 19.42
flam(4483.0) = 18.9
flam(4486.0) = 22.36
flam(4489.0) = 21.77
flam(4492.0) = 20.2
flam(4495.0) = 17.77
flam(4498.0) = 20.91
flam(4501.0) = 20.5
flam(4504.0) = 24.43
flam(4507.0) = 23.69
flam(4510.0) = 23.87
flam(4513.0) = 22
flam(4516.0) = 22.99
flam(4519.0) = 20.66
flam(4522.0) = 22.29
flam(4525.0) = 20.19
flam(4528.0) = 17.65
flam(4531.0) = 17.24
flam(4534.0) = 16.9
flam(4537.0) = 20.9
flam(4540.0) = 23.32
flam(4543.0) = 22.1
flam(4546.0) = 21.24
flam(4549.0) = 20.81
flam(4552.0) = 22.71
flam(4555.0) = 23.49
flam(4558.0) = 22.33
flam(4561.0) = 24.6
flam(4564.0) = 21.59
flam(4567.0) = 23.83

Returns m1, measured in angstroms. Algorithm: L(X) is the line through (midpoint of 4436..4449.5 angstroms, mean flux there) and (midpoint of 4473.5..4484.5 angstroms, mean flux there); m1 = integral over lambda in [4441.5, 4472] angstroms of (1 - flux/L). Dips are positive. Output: 2.9 angstroms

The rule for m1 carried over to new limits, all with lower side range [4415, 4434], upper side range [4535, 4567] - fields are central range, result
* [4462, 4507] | -0.6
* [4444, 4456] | 0.5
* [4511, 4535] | 1.4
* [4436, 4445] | -0.3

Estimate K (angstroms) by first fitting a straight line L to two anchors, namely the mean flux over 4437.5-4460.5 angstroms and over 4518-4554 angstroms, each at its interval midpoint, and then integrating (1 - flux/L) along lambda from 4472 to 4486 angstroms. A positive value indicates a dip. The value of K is -1.19 angstroms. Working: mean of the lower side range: 18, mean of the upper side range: 20.5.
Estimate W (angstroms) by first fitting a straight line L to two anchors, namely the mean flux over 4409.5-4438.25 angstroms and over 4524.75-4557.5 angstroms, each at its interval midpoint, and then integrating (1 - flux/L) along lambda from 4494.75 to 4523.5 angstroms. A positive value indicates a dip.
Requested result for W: -3.1 angstroms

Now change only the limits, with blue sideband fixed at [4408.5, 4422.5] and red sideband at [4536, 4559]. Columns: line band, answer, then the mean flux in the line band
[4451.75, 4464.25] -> 2.0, 16.2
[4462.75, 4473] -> 0.5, 18.6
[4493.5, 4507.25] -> -0.4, 21.3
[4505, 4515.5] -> -1.1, 23.2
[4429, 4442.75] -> 0.1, 18.6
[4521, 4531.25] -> 1.0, 19.5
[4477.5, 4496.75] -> 0.1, 20.2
